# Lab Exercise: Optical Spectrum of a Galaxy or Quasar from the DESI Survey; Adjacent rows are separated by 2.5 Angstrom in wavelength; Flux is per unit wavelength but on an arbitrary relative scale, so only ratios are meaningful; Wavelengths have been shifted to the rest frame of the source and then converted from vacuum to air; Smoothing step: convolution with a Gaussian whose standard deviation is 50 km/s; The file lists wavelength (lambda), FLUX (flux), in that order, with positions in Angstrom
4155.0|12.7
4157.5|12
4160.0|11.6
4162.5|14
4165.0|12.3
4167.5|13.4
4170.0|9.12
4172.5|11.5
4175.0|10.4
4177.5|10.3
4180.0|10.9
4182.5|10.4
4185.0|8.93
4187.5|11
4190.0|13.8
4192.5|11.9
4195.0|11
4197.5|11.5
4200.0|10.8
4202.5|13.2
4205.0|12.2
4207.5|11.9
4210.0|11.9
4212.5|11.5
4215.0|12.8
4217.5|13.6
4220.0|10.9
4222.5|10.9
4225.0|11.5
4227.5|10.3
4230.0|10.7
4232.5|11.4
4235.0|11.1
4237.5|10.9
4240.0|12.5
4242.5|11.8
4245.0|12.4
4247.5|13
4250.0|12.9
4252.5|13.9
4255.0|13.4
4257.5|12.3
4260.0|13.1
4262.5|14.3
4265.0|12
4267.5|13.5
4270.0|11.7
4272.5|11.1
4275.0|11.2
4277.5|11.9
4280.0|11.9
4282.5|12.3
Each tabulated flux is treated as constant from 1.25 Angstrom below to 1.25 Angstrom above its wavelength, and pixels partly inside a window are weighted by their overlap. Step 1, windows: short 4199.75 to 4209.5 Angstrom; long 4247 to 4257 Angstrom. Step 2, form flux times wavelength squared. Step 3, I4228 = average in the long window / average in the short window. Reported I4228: 1.12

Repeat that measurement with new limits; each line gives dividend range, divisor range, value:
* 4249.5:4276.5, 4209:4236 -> 1.12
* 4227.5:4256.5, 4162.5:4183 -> 1.11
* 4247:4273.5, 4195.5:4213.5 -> 1.12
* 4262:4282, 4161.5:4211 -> 1.10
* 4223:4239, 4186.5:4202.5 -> 0.95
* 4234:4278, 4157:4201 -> 1.13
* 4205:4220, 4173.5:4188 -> 1.20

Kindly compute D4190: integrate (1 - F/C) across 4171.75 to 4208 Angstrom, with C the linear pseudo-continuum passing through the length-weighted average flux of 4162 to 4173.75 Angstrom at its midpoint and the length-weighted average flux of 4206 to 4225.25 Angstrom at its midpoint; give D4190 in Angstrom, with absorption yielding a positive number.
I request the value 1.9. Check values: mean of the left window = 11.9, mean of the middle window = 11.3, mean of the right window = 11.9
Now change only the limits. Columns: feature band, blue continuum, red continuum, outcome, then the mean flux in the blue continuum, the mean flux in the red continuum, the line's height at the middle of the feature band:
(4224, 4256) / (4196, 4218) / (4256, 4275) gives 0.9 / 12.1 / 12.5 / 12.3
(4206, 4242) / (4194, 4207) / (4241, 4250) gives 1.6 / 11.8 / 12.5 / 12.1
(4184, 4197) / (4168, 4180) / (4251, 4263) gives -0.3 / 10.6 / 13.3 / 11.1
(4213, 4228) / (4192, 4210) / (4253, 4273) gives 0.5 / 11.8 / 12.8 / 12.1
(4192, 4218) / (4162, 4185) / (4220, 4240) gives -2.1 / 11.2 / 11.1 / 11.1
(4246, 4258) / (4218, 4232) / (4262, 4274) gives -1.3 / 11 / 12.4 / 11.9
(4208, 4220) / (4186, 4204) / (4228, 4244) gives -0.7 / 11.8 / 11.4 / 11.6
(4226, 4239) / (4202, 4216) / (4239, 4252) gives 1.6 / 12.2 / 12.6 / 12.5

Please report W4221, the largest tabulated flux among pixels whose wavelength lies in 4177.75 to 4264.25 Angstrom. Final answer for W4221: 14.3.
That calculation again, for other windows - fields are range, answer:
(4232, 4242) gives 12.5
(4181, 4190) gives 13.8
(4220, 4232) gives 11.5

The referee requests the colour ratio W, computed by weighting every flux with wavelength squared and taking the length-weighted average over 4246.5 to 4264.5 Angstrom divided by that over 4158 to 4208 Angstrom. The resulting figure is 1.19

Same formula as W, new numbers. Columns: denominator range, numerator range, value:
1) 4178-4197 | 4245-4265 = 1.22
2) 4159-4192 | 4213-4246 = 1.05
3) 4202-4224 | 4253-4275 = 1.07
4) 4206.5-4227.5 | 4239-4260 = 1.10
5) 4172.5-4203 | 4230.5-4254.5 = 1.12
